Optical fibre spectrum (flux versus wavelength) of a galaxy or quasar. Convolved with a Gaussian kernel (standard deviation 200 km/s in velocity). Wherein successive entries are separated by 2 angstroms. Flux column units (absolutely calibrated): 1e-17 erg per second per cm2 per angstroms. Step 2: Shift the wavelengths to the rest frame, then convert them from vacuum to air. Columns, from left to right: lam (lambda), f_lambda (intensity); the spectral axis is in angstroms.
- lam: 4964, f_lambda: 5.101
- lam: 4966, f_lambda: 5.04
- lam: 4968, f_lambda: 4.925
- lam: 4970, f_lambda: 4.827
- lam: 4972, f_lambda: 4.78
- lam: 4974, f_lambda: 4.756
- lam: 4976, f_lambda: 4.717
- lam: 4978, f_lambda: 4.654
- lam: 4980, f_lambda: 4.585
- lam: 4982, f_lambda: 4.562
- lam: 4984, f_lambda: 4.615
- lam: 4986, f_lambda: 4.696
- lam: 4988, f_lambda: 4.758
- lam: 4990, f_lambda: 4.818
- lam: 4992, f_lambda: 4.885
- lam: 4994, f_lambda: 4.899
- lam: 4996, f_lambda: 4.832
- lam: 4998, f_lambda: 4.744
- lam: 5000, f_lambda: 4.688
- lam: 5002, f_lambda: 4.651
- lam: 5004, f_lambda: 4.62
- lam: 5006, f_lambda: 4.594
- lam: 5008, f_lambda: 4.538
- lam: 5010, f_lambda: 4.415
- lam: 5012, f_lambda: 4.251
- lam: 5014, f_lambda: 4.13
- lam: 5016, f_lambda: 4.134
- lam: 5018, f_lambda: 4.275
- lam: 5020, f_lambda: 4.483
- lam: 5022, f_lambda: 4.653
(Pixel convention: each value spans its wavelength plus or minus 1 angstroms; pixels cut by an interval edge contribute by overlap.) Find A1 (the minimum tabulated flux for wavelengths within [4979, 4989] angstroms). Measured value 4.562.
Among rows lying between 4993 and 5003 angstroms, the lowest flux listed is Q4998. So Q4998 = 4.651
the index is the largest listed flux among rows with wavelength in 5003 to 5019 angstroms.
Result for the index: 4.62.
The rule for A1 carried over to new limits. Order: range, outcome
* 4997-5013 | 4.251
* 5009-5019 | 4.13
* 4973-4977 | 4.717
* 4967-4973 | 4.78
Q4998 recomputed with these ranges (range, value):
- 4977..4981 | 4.585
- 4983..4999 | 4.615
